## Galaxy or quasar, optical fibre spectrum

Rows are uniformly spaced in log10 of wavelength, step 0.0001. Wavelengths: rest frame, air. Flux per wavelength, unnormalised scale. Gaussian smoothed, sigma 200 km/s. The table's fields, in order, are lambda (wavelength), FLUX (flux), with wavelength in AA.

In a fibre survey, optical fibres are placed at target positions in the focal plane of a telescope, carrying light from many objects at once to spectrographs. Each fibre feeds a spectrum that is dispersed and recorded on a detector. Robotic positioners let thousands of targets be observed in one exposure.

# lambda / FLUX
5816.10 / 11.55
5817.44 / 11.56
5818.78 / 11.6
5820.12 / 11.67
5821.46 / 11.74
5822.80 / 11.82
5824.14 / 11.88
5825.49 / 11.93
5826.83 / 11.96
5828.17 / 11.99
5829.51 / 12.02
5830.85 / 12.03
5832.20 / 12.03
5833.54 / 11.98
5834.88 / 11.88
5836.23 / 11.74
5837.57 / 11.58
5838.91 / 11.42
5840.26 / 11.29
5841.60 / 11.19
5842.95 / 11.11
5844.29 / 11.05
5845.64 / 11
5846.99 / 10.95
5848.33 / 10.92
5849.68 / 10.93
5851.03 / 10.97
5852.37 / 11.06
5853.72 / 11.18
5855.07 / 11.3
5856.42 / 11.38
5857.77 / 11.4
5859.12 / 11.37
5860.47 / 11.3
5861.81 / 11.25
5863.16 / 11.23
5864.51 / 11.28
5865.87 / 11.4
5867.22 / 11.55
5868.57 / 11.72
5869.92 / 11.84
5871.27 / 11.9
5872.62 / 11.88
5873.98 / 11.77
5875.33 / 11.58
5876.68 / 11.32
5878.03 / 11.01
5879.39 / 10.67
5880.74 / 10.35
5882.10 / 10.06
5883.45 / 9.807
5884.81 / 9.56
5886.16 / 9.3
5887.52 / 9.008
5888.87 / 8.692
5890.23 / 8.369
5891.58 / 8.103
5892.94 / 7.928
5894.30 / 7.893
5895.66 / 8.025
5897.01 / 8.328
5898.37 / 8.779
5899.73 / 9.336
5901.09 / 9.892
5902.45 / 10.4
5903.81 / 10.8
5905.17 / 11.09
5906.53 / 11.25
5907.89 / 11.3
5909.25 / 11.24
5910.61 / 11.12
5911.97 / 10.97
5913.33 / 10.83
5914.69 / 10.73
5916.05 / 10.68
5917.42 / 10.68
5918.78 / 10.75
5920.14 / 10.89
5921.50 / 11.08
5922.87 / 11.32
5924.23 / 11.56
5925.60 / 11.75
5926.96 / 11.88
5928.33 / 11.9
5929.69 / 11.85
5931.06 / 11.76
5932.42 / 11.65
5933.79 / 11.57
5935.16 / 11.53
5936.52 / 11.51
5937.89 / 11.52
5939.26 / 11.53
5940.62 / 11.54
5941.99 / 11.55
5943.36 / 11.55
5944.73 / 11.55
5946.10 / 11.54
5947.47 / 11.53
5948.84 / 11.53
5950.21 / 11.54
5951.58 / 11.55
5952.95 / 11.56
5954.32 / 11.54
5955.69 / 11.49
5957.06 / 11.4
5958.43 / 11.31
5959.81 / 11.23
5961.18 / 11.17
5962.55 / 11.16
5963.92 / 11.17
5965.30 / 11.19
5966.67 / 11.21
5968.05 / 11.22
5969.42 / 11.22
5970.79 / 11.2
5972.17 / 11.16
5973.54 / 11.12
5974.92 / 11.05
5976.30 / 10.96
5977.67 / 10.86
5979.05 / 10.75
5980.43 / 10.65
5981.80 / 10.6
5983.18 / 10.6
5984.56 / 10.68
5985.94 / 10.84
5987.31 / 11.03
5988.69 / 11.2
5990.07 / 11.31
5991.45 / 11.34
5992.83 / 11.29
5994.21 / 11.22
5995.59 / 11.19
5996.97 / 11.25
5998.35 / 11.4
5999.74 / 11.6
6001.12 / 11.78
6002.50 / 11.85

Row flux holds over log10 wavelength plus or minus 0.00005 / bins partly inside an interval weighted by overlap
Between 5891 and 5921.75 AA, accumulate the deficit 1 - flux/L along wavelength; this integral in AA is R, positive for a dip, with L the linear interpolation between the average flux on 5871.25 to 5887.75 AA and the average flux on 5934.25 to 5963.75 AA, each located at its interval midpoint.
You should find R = 2.45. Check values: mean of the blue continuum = 10.6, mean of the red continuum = 11.5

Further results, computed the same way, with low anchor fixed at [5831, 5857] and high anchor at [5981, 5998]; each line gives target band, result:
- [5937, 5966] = -0.8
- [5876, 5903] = 4.6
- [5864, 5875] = -0.4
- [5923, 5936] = -0.6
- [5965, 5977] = -0.1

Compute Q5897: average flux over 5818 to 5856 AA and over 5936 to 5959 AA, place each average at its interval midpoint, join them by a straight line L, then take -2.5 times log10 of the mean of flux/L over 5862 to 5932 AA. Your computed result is 0.09 mag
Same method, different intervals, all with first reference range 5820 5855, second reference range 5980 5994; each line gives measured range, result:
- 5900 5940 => 0.002 mag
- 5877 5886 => 0.113 mag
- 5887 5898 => 0.336 mag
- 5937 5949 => -0.039 mag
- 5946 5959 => -0.039 mag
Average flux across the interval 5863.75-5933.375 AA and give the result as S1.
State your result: 10.6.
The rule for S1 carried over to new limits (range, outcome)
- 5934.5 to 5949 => 11.5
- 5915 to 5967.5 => 11.4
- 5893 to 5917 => 10.1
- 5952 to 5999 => 11.1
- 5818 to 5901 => 10.8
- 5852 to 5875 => 11.5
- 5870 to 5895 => 10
